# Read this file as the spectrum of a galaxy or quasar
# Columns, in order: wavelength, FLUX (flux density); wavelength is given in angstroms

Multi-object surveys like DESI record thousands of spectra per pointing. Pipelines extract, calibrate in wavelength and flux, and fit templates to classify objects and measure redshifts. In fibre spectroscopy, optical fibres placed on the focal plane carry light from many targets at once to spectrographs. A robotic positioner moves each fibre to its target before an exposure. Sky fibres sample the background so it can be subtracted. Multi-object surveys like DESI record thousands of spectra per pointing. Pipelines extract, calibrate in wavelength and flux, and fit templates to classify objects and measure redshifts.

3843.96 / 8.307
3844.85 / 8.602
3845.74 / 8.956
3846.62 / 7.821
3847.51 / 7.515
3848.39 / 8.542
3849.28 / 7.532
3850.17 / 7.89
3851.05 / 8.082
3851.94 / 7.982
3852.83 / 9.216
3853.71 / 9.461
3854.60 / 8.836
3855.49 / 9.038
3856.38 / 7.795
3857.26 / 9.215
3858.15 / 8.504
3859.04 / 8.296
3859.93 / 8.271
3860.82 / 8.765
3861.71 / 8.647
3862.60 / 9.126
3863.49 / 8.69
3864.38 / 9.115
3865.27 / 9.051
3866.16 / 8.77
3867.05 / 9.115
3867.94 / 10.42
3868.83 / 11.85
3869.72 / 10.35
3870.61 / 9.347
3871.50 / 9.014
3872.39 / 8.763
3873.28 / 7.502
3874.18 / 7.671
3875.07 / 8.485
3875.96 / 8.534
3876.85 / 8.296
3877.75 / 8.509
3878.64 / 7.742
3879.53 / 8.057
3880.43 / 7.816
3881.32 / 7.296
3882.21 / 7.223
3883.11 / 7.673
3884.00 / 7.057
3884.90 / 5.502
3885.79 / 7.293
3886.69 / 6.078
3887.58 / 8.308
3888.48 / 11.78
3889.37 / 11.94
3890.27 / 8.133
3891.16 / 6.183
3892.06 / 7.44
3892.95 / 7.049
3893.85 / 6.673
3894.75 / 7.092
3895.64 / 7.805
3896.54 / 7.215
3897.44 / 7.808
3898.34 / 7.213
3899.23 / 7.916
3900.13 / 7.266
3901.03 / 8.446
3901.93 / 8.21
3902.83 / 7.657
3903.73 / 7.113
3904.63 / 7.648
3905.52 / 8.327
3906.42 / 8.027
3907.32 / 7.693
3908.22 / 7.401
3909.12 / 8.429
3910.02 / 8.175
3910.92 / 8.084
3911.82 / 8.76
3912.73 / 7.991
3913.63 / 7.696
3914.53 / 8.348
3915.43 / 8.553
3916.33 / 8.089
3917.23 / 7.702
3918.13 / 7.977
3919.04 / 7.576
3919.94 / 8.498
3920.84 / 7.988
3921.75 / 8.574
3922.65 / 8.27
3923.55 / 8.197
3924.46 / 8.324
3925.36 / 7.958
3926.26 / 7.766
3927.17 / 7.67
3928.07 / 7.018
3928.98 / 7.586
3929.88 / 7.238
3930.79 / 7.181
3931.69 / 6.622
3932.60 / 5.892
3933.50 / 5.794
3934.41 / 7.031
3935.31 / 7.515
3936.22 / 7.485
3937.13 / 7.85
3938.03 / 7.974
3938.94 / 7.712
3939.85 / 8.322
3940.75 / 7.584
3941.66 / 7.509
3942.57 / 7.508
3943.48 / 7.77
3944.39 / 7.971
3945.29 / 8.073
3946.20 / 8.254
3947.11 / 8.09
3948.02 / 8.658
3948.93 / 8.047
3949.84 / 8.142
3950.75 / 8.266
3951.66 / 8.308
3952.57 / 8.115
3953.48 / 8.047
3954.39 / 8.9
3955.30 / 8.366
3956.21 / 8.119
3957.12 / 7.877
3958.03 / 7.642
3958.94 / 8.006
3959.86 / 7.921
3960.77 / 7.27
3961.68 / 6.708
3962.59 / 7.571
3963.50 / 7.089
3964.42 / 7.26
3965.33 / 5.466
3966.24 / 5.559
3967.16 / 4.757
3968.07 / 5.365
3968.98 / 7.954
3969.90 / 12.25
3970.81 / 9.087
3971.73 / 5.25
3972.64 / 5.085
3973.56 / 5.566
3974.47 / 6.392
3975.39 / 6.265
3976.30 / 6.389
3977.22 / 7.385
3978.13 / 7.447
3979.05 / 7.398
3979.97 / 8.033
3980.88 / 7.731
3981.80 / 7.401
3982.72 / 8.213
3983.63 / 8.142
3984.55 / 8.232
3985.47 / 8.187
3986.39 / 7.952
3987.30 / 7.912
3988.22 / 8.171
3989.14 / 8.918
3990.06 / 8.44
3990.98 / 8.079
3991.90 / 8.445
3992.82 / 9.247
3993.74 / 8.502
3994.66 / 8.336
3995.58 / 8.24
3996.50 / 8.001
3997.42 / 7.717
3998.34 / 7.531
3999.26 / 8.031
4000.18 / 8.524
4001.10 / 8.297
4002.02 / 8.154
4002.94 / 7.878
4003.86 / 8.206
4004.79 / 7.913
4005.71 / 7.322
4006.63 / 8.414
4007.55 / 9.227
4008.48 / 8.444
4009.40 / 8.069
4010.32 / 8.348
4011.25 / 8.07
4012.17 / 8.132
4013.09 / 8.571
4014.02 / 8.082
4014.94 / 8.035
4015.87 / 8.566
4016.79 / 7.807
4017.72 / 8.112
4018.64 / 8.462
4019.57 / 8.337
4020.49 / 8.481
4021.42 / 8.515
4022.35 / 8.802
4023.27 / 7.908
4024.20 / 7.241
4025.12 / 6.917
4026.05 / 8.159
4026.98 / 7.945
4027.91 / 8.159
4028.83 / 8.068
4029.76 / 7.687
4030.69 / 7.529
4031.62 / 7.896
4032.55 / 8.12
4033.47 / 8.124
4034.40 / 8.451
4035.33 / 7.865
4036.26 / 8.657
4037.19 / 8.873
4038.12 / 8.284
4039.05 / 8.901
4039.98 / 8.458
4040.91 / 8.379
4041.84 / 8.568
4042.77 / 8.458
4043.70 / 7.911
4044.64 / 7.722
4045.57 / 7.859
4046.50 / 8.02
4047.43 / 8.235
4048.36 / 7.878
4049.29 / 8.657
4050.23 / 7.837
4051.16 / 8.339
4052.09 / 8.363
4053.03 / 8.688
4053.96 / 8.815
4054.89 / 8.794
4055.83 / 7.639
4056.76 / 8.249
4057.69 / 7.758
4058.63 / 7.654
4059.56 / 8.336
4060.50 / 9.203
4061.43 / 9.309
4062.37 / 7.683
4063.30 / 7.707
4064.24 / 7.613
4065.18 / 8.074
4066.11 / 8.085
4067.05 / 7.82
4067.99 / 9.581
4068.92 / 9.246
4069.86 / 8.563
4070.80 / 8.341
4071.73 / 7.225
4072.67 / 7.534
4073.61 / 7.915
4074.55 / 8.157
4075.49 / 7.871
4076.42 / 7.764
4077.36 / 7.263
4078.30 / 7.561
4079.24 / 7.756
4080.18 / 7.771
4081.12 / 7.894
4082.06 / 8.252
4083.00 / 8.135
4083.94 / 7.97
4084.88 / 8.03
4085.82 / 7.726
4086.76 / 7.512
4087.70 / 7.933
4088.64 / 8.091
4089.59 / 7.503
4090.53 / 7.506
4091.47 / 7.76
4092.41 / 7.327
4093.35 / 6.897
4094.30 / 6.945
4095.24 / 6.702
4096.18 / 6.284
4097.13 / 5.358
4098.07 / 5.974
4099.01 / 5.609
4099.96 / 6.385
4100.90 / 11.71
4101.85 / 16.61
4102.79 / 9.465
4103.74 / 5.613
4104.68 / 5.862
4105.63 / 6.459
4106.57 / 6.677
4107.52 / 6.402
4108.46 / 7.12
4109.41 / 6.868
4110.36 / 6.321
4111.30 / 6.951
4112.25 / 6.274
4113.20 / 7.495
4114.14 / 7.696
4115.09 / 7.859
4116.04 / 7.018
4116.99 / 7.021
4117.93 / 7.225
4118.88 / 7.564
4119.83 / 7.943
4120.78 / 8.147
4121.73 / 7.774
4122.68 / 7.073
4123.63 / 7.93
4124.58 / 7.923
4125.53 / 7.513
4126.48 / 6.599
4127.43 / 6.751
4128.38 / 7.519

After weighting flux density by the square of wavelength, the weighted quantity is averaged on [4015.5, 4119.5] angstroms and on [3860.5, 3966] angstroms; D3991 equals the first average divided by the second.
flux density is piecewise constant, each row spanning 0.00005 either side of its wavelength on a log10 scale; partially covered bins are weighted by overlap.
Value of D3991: 1.1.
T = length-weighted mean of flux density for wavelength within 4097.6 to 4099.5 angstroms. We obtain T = 5.79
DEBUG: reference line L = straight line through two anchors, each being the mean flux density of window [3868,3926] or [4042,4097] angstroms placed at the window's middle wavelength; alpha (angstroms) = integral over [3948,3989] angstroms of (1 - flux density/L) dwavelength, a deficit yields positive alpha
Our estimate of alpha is 2.6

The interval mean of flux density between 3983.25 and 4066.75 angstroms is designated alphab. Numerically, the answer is 8.2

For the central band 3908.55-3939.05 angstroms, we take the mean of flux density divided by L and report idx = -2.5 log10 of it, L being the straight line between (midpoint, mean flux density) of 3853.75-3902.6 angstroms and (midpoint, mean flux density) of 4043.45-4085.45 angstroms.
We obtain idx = 0.07 mag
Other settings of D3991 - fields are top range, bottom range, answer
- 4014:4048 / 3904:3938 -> 1.11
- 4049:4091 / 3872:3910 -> 1.13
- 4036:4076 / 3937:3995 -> 1.12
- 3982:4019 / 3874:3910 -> 1.11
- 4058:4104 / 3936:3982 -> 1.12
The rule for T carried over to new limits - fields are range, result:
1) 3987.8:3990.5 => 8.51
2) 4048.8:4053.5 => 8.37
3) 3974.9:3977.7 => 6.69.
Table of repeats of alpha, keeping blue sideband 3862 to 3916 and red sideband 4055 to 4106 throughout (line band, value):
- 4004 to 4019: -0.4 angstroms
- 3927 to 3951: 1.5 angstroms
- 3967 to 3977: 1.5 angstroms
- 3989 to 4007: -0.4 angstroms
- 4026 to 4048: -0.6 angstroms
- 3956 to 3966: 1.0 angstroms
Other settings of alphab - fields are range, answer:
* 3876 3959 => 7.83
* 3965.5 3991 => 7.38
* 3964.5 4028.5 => 7.83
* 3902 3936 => 7.74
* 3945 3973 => 7.6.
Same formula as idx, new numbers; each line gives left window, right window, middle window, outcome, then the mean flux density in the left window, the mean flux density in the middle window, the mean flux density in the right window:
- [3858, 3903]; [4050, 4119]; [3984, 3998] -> -0.04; 8.25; 8.28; 7.76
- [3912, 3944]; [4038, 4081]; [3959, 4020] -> 0.02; 7.69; 7.76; 8.17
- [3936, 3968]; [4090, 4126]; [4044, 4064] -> -0.10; 7.64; 8.21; 7.4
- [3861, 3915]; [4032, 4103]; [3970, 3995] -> 0.06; 8.18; 7.7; 8.09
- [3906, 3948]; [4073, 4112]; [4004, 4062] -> -0.08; 7.78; 8.22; 7.55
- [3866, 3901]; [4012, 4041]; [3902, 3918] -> 0.02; 8.16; 7.99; 8.17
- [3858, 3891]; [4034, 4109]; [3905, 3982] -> 0.10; 8.55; 7.61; 7.96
